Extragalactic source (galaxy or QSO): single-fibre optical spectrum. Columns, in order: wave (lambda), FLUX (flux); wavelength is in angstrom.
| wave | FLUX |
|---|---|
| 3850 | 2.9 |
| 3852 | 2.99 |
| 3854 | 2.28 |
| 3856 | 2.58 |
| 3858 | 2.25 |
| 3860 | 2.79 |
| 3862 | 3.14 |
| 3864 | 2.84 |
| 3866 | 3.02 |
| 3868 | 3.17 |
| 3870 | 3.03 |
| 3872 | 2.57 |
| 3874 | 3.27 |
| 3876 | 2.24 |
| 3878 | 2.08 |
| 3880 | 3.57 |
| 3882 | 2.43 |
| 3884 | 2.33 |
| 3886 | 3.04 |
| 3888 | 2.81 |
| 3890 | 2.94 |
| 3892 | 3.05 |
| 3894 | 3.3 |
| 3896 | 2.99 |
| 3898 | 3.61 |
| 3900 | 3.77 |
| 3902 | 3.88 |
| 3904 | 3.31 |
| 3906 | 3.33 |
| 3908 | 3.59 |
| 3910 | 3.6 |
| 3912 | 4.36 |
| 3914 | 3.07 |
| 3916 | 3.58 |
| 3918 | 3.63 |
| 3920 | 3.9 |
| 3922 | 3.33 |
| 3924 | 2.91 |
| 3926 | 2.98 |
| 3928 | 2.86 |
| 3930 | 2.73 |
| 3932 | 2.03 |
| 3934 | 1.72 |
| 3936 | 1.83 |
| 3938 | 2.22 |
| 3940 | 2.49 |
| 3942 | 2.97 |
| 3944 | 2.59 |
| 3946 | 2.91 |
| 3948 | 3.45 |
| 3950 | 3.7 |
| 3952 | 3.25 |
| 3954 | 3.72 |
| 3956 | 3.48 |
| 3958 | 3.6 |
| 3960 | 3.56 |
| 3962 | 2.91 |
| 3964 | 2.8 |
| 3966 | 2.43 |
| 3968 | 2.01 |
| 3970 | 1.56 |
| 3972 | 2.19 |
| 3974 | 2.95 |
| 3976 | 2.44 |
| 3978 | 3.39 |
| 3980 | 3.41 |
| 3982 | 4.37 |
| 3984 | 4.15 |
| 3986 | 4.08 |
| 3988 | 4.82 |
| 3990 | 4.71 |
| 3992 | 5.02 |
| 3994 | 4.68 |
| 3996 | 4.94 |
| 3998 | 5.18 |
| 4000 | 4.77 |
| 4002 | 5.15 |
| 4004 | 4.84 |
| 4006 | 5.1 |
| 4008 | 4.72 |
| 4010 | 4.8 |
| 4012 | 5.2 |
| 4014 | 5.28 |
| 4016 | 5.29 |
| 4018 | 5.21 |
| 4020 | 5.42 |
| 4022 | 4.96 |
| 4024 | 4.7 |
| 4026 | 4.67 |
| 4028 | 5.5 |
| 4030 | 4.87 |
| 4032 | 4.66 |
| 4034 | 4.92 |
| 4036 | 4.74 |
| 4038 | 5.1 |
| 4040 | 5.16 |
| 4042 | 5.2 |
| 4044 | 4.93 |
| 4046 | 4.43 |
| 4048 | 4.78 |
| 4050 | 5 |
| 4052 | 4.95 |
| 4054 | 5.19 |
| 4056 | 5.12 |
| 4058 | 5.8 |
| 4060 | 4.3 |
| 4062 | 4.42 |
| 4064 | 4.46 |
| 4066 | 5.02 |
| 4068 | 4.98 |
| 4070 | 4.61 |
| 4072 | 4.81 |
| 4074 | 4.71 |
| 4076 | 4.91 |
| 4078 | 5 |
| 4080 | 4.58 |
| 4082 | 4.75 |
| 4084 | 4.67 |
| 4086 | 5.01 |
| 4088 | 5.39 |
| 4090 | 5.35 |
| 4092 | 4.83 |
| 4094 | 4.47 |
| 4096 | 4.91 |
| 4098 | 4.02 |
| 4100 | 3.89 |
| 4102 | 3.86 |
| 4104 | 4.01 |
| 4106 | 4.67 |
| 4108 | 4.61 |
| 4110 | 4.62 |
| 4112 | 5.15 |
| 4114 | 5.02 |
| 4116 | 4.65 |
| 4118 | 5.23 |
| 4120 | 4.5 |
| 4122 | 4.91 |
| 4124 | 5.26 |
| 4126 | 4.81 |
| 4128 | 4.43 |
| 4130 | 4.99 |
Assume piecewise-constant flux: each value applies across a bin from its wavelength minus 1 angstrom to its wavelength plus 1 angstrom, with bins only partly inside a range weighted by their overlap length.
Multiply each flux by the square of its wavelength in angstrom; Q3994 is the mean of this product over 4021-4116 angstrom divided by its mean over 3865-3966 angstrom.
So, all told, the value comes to 1.7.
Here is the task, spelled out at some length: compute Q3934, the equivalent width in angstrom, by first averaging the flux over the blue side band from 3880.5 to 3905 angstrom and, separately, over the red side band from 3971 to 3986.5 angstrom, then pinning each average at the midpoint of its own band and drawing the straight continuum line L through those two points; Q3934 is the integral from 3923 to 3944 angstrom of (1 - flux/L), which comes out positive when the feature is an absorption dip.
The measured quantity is 4.9 angstrom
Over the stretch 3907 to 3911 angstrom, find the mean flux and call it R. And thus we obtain 3.59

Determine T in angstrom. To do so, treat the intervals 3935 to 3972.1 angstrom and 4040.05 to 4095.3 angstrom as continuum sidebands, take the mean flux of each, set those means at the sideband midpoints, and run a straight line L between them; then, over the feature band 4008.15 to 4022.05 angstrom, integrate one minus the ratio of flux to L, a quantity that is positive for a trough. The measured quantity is -4.3 angstrom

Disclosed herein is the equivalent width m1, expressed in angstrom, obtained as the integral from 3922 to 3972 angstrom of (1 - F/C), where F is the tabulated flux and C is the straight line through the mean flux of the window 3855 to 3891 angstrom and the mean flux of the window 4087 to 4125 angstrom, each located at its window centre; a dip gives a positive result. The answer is 9.0 angstrom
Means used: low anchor 2.78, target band 2.78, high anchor 4.7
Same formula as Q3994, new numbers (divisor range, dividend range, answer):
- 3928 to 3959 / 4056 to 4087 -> 1.80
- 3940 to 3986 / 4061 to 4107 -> 1.60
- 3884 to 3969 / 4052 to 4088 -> 1.69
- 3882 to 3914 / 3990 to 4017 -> 1.60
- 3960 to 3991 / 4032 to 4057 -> 1.59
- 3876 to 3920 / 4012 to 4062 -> 1.65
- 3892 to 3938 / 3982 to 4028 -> 1.62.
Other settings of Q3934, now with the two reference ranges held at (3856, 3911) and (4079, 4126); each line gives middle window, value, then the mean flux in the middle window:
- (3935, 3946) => 3.2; 2.46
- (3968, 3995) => 1.3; 3.61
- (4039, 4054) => -2.3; 4.94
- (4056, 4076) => -1.7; 4.81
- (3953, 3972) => 4.0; 2.86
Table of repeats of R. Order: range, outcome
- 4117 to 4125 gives 4.97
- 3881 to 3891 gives 2.71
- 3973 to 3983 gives 3.31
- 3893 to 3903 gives 3.51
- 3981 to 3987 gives 4.2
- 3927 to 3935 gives 2.33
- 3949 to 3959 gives 3.55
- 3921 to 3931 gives 2.96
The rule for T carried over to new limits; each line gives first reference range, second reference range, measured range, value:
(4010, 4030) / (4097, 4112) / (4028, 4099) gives -2.7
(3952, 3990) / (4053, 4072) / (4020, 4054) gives -4.0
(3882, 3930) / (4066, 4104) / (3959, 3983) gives 6.1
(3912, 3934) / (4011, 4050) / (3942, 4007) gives 5.8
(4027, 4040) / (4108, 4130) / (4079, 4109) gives 1.8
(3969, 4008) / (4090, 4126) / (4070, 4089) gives -1.4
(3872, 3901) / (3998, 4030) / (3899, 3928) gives -1.0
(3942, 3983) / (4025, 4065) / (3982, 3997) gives -3.9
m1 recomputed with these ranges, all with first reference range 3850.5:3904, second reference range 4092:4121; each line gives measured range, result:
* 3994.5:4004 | -3.0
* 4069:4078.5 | -1.0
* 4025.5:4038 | -2.8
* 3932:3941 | 3.5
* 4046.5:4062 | -2.9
